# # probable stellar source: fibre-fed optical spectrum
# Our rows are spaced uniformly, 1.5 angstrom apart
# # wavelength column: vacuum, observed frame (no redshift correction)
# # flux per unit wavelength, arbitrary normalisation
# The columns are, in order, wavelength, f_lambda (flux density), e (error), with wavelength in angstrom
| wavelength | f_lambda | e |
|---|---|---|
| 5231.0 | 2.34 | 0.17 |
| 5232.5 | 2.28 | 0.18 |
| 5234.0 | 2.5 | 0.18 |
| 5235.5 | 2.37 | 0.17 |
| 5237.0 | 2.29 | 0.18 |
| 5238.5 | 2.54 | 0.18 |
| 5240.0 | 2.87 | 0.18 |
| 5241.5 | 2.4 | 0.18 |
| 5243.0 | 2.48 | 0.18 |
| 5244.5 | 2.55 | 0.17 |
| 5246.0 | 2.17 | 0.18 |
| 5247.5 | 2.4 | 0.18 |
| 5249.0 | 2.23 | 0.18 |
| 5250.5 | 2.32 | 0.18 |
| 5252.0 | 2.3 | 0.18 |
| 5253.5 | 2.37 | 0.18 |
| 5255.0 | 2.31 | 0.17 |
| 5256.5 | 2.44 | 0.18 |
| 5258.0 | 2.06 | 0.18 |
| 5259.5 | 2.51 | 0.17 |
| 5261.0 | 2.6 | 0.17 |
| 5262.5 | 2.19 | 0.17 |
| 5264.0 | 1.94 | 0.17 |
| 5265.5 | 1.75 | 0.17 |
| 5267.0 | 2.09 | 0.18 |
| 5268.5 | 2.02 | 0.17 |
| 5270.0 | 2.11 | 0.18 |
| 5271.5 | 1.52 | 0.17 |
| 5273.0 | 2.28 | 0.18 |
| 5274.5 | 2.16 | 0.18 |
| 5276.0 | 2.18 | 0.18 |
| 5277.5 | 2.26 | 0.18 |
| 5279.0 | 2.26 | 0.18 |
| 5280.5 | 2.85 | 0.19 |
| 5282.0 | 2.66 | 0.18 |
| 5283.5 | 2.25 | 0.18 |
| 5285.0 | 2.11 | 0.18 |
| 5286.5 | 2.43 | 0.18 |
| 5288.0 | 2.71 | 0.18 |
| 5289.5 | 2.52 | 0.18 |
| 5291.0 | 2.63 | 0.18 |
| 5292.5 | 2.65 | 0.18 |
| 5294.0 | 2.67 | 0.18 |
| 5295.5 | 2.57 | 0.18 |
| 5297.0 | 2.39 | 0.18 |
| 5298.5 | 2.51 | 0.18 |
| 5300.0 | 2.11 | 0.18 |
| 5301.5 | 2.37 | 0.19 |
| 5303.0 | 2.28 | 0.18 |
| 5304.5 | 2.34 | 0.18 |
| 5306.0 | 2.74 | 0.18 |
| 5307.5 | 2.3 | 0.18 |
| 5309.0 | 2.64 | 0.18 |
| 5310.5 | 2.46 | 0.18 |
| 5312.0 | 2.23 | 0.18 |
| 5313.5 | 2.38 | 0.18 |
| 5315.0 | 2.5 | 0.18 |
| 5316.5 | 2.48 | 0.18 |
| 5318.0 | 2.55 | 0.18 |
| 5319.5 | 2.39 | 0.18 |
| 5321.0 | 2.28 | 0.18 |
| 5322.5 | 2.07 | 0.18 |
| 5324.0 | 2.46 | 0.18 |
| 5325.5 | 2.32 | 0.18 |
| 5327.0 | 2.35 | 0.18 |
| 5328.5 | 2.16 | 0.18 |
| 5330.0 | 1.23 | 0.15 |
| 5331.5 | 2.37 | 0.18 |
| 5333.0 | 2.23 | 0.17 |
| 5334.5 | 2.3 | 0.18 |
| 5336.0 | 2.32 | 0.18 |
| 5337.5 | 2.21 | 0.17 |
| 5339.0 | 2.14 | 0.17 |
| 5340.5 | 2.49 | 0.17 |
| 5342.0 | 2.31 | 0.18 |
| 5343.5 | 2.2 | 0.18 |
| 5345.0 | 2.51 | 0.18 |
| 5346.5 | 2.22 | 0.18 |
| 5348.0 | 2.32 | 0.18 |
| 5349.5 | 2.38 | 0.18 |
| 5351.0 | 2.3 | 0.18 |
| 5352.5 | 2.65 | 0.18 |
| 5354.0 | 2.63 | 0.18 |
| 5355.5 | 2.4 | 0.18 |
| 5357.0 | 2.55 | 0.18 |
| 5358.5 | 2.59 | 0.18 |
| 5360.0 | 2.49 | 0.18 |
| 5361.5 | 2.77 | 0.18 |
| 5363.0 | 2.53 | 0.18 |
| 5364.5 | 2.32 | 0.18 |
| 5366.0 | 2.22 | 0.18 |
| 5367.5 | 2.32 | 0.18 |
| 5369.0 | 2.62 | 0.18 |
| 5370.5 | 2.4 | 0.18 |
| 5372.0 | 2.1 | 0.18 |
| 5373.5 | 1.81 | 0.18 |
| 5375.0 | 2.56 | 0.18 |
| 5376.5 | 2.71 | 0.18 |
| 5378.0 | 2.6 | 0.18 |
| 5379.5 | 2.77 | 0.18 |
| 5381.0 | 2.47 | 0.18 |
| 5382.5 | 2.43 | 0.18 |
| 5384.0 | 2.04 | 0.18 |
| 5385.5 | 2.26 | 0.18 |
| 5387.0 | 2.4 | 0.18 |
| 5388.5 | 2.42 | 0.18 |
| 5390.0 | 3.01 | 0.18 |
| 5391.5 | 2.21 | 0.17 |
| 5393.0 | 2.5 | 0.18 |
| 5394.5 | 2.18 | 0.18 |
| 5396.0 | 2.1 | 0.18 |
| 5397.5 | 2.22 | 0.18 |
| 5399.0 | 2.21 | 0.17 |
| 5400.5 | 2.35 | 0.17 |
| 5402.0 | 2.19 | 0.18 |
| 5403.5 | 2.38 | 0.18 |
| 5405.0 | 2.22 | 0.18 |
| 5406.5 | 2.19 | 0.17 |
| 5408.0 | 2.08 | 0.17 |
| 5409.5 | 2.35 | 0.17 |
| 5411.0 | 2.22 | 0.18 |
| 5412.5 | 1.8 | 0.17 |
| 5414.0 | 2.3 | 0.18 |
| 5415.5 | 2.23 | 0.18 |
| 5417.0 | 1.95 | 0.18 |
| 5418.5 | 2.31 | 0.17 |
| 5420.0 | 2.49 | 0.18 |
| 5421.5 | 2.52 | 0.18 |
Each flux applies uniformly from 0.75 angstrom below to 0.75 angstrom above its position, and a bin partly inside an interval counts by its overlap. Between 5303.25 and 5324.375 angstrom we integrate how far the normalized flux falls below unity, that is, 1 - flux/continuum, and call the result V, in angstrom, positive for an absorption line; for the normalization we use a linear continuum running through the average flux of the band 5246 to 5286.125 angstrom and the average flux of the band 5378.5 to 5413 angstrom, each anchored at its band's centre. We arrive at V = -1.4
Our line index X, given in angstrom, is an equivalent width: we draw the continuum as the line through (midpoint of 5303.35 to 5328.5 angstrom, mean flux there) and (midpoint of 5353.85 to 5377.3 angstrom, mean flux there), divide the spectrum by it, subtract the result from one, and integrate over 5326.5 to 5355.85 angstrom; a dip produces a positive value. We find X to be 1.6 angstrom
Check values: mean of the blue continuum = 2.4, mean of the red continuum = 2.43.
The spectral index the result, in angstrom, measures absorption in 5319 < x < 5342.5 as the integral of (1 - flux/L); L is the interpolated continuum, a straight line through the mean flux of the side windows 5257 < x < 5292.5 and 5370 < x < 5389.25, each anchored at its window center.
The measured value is 1.1 angstrom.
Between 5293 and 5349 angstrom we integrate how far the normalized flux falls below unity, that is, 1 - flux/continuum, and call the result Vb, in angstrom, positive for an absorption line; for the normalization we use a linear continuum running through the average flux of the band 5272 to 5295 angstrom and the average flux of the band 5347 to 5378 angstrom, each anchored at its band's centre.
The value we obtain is 2.2 angstrom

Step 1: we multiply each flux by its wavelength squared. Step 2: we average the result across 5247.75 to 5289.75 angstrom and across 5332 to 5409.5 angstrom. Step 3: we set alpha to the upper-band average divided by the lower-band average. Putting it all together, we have 1.09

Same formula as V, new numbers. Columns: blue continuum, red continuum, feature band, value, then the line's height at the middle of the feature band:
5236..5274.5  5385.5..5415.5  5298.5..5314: -0.81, 2.27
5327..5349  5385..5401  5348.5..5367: -1.74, 2.27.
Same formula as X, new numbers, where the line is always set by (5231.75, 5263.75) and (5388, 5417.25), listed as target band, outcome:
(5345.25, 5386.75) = -2.5 angstrom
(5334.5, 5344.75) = 0.1 angstrom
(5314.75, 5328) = -0.3 angstrom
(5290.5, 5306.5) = -0.9 angstrom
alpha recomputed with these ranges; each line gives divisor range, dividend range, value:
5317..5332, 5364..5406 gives 1.09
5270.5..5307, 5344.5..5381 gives 1.05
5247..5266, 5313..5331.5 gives 1.02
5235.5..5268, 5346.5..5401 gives 1.09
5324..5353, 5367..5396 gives 1.08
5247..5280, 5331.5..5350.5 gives 1.08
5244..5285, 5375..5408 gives 1.11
